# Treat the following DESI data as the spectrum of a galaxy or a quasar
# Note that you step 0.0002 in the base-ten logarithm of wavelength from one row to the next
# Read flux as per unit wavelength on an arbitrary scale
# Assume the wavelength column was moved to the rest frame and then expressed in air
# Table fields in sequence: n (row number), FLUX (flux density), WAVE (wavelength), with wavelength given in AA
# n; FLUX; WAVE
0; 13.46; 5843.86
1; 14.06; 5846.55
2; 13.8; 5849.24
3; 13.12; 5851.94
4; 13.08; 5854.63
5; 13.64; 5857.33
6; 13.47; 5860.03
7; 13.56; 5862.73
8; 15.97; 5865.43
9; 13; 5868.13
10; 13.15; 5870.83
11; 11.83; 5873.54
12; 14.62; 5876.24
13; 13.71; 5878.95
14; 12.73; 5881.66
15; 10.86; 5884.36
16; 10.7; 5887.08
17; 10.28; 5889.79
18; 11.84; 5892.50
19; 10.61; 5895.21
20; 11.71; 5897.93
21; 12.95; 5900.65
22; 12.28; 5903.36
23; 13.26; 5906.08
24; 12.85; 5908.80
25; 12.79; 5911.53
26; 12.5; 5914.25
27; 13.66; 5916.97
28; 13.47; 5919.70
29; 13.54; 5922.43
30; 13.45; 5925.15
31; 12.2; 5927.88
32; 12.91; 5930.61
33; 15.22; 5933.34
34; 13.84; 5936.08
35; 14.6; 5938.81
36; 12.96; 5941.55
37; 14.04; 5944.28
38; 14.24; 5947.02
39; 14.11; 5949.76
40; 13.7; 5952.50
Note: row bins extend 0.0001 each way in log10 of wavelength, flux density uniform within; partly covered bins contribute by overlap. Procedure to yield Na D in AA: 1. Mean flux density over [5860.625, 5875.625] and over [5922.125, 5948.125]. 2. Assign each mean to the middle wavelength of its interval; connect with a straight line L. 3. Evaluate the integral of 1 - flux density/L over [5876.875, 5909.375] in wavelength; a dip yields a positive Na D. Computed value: 3.81 AA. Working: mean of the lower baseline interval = 13.6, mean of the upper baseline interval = 13.7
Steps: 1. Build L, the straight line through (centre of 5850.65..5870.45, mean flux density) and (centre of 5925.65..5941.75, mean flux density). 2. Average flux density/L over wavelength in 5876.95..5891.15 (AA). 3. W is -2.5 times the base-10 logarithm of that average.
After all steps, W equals 0.16 mag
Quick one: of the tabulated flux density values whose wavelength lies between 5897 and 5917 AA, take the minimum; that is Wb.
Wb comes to 11.71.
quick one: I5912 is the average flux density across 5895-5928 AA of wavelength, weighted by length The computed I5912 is 12.8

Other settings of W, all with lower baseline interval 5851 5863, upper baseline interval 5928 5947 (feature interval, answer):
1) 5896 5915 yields 0.090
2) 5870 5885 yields 0.048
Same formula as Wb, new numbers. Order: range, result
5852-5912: 10.28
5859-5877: 11.83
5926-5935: 12.2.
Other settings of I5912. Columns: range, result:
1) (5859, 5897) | 12.6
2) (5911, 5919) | 13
